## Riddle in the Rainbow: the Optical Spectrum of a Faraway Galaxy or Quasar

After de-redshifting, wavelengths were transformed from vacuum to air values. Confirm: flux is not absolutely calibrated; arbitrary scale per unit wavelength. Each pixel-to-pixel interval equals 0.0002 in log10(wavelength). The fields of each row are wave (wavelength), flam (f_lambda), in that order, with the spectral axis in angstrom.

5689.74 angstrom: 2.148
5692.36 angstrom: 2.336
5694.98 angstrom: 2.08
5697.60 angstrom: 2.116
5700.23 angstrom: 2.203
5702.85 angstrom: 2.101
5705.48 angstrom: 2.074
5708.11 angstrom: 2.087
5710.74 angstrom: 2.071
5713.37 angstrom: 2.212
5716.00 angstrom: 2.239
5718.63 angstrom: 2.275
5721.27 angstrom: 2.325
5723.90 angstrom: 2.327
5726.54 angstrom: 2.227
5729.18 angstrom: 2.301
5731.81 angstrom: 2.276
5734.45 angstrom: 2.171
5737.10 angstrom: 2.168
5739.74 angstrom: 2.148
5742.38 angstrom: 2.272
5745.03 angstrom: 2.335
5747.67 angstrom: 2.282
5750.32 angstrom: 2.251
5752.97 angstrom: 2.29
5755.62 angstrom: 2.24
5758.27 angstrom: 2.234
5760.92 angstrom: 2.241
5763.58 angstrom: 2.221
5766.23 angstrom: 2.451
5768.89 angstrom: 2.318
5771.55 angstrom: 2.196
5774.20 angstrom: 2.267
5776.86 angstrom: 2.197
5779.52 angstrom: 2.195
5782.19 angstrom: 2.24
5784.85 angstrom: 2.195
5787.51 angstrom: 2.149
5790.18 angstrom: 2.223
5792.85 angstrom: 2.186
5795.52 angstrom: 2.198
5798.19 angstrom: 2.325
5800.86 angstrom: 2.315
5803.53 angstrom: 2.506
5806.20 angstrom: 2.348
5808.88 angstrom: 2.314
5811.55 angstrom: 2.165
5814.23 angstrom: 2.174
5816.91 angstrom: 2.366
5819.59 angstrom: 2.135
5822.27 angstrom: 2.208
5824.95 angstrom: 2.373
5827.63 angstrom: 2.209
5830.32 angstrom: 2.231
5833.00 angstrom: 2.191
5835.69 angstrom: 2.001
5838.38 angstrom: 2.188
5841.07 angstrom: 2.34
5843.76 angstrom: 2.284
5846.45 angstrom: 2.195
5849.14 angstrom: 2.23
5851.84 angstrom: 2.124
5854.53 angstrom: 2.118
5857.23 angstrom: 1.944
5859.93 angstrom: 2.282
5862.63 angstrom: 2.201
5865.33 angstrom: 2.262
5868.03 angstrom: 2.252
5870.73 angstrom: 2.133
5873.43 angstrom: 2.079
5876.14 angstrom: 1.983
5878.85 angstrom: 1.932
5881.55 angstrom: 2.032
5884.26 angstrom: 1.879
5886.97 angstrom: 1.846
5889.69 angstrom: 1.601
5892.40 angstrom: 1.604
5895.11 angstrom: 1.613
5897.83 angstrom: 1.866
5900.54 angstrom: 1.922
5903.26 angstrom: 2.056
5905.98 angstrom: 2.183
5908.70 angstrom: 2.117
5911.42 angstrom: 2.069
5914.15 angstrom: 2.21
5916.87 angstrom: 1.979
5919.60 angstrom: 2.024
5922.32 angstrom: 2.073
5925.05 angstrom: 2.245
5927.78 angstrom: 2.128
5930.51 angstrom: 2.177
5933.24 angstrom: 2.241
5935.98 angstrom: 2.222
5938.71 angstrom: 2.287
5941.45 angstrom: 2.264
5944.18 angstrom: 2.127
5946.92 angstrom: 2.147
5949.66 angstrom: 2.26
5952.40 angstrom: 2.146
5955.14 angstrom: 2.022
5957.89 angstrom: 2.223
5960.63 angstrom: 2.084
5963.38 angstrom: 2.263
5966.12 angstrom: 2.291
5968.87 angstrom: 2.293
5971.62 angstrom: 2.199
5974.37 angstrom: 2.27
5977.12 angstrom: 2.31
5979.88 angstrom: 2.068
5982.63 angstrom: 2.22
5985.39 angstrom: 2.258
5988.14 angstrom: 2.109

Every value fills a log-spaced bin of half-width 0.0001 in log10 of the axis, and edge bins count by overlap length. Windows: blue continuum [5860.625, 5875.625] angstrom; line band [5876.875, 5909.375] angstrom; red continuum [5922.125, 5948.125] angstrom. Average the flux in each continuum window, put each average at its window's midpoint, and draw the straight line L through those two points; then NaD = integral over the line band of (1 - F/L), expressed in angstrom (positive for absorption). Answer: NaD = 4.5 angstrom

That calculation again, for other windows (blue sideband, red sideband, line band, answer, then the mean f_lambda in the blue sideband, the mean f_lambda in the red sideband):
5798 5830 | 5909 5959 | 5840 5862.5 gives 0.6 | 2.28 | 2.16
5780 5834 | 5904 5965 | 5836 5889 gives 2.4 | 2.25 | 2.16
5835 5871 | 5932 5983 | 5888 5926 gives 4.0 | 2.19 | 2.21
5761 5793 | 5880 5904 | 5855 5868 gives -1.7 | 2.24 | 1.82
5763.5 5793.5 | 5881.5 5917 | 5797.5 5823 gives -1.6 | 2.24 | 1.92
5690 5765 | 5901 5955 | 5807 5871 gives -0.8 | 2.22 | 2.15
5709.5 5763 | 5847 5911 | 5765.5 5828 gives -3.3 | 2.24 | 2.01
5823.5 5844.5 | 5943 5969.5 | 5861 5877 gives 0.4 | 2.23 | 2.18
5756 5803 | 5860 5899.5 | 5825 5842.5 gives -1.0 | 2.25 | 1.96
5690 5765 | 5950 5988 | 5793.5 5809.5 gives -0.8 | 2.22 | 2.2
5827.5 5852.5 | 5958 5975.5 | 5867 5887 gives 1.7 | 2.2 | 2.23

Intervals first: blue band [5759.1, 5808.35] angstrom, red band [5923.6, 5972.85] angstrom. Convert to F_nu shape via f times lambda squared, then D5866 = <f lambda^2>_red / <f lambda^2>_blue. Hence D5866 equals 1.0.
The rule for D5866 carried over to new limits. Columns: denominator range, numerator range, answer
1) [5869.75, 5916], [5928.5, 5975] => 1.15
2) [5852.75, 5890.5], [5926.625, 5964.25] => 1.09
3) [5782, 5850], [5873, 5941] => 0.93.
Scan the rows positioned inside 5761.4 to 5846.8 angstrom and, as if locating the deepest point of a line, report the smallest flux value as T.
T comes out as 2.001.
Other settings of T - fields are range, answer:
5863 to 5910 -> 1.601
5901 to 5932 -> 1.979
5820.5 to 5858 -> 1.944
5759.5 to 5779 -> 2.196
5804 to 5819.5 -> 2.165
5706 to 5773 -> 2.071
